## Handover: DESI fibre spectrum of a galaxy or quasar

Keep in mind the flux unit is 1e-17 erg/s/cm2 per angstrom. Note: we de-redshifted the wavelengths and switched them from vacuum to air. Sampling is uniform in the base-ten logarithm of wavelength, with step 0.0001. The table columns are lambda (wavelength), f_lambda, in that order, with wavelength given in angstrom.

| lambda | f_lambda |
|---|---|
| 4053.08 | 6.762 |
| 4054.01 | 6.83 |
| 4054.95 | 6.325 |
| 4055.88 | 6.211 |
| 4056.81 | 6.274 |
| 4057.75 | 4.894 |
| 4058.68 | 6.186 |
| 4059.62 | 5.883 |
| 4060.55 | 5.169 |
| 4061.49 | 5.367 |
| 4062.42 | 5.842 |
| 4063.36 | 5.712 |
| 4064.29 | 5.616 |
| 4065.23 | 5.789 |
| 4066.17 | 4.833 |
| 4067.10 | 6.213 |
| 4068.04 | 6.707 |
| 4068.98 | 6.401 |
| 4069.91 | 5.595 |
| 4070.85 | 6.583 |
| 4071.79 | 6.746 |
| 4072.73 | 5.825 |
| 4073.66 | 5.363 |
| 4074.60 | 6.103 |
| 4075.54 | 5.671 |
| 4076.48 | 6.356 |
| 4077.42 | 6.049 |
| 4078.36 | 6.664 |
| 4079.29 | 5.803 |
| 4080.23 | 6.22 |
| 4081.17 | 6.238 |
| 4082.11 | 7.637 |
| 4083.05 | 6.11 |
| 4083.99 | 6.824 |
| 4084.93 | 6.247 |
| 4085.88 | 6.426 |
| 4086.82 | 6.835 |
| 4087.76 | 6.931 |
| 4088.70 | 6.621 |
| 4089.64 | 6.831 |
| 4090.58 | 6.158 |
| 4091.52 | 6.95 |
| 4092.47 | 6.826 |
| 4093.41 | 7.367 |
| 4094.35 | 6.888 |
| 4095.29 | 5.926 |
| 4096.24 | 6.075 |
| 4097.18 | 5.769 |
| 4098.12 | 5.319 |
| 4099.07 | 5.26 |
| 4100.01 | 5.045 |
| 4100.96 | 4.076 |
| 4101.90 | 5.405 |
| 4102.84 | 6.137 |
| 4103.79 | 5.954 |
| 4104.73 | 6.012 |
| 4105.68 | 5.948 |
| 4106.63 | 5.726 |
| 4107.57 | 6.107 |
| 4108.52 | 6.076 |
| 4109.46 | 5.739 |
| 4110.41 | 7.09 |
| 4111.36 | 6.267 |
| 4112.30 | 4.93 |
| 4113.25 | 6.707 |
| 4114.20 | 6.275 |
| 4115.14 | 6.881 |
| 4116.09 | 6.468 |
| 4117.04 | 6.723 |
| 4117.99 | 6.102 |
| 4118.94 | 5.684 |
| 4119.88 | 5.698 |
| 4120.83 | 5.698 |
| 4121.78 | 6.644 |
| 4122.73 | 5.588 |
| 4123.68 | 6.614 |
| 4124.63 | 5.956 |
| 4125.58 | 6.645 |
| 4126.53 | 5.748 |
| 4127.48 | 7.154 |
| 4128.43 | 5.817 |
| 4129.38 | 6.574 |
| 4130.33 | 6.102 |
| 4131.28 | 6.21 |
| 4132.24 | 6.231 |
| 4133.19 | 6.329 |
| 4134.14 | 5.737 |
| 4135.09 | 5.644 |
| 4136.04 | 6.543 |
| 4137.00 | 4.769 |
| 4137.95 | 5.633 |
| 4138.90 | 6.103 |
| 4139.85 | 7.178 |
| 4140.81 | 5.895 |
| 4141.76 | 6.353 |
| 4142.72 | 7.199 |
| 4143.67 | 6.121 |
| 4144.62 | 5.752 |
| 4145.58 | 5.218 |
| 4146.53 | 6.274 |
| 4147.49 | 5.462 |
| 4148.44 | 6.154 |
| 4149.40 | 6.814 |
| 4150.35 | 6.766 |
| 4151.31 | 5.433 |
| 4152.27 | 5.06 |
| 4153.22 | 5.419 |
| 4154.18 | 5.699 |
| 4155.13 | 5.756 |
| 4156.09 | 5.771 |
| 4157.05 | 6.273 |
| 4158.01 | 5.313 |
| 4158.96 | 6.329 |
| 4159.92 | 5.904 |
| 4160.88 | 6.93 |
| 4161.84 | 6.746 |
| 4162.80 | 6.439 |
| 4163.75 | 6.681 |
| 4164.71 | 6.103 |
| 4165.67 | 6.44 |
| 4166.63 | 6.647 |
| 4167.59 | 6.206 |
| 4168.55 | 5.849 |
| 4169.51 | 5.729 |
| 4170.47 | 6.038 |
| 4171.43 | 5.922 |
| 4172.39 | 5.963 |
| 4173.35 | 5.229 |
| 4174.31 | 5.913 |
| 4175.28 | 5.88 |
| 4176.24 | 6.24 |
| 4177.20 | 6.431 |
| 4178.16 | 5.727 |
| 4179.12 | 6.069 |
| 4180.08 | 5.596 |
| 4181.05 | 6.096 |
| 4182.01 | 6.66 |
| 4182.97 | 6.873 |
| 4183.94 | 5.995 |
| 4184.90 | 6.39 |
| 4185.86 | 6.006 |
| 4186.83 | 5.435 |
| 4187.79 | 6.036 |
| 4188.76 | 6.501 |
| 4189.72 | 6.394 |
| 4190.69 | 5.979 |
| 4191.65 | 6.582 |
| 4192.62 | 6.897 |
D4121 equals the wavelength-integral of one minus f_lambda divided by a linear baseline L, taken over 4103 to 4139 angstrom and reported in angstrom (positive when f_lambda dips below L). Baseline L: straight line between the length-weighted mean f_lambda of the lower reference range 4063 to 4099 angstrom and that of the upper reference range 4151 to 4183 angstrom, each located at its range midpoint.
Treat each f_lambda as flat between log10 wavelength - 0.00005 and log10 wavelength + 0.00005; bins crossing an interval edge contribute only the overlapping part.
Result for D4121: 0.3 angstrom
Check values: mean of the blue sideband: 6.26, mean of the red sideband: 6.03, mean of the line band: 6.11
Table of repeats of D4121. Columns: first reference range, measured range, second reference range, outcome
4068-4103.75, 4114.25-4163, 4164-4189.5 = 0.20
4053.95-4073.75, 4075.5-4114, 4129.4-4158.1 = -1.53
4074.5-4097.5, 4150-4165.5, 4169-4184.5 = 0.19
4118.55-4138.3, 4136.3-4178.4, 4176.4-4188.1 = 0.30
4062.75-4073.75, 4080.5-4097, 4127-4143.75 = -1.59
